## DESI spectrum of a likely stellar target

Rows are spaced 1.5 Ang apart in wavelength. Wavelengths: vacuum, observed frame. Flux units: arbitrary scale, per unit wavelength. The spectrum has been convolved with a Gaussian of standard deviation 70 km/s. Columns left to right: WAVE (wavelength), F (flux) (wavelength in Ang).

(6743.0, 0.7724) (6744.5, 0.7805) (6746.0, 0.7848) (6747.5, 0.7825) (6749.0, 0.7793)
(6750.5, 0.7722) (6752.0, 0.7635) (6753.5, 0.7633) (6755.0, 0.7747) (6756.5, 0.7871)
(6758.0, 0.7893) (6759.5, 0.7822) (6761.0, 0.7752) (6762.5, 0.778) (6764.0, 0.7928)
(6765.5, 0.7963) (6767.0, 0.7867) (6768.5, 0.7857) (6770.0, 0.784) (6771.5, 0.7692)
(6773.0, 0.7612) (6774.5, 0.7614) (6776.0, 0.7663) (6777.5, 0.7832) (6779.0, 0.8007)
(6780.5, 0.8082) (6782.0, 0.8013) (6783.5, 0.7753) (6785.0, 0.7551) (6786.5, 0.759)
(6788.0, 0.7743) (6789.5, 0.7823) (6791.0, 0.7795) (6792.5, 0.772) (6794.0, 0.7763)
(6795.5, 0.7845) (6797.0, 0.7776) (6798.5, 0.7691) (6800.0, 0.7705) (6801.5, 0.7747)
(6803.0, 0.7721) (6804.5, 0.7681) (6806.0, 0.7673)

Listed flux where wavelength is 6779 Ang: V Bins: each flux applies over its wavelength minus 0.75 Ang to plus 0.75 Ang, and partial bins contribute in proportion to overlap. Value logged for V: 0.8007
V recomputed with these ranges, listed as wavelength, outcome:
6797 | 0.7776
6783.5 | 0.7753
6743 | 0.7724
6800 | 0.7705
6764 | 0.7928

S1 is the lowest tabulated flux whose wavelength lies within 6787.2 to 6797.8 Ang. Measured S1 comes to 0.772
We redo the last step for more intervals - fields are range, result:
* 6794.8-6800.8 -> 0.7691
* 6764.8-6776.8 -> 0.7612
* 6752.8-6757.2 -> 0.7633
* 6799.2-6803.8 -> 0.7705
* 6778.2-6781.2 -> 0.8007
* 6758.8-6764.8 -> 0.7752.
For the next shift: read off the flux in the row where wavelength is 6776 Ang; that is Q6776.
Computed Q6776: 0.7663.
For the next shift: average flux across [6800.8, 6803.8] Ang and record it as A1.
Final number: 0.773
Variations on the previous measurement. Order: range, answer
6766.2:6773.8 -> 0.777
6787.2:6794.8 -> 0.777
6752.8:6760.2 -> 0.779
